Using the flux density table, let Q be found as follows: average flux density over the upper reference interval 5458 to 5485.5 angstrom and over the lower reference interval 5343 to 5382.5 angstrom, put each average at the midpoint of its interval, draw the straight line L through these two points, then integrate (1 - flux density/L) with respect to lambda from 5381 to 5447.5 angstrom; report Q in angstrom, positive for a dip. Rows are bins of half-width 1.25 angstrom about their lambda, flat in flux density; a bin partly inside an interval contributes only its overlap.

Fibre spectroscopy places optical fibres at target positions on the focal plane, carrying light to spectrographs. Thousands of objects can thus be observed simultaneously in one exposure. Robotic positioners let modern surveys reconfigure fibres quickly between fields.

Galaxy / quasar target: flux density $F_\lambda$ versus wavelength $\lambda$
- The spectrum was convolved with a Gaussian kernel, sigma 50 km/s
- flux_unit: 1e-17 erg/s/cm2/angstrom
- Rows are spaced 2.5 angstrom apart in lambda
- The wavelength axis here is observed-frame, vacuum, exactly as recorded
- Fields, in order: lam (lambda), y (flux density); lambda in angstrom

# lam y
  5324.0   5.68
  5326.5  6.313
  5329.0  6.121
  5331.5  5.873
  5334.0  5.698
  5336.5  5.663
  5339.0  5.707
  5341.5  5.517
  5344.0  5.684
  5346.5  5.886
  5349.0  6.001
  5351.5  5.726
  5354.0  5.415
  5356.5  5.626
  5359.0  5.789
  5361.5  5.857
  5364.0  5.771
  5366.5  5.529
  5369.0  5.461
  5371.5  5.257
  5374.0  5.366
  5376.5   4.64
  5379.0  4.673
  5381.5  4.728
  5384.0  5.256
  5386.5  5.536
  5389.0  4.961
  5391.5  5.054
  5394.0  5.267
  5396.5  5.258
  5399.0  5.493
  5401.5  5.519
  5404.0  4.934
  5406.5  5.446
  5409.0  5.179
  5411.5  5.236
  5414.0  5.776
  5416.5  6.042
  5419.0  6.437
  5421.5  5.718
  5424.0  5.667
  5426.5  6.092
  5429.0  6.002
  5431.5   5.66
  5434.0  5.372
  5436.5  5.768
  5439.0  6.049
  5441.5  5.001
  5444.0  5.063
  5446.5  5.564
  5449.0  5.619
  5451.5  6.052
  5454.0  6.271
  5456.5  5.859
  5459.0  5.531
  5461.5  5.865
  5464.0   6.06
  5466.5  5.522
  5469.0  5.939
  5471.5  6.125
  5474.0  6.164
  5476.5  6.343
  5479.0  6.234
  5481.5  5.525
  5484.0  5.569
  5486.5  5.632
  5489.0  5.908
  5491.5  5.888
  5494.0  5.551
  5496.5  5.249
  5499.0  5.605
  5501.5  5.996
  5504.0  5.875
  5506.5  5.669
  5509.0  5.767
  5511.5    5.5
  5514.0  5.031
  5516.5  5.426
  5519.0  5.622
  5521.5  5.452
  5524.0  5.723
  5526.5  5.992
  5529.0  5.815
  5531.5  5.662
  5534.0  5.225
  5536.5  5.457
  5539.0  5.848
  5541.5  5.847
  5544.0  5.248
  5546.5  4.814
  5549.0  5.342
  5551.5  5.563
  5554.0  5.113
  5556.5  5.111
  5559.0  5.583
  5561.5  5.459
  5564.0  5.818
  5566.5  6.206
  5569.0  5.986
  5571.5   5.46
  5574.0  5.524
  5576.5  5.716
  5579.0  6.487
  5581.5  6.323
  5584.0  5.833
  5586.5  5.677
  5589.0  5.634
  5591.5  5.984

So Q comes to 2.1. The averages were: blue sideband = 5.47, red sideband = 5.9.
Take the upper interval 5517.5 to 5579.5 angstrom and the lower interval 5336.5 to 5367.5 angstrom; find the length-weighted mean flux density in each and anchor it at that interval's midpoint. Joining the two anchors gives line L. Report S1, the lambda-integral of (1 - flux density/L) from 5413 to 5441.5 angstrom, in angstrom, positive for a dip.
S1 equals -0.9 angstrom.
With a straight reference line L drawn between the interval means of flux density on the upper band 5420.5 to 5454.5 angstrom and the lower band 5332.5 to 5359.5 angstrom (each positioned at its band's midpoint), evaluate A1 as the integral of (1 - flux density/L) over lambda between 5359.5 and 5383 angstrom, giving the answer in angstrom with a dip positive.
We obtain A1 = 1.8 angstrom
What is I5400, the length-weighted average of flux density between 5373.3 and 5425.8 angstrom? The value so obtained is 5.35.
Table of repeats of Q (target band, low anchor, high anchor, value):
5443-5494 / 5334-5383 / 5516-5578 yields -2.74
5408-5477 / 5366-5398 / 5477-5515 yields -4.43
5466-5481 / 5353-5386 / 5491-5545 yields -1.43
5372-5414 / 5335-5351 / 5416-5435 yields 4.64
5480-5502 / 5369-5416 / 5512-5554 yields -0.99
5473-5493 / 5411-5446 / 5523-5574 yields -0.91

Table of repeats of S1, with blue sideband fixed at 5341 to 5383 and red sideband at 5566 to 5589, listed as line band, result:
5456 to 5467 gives -0.2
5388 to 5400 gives 0.7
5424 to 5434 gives -0.4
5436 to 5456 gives -0.2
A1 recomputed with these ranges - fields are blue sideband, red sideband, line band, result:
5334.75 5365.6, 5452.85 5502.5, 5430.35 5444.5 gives 0.7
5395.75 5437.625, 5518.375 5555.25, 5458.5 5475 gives -0.9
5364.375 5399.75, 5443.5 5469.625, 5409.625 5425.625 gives -1.0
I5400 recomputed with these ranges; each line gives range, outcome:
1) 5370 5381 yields 4.98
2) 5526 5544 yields 5.65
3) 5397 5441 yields 5.65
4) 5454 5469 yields 5.82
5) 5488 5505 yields 5.72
